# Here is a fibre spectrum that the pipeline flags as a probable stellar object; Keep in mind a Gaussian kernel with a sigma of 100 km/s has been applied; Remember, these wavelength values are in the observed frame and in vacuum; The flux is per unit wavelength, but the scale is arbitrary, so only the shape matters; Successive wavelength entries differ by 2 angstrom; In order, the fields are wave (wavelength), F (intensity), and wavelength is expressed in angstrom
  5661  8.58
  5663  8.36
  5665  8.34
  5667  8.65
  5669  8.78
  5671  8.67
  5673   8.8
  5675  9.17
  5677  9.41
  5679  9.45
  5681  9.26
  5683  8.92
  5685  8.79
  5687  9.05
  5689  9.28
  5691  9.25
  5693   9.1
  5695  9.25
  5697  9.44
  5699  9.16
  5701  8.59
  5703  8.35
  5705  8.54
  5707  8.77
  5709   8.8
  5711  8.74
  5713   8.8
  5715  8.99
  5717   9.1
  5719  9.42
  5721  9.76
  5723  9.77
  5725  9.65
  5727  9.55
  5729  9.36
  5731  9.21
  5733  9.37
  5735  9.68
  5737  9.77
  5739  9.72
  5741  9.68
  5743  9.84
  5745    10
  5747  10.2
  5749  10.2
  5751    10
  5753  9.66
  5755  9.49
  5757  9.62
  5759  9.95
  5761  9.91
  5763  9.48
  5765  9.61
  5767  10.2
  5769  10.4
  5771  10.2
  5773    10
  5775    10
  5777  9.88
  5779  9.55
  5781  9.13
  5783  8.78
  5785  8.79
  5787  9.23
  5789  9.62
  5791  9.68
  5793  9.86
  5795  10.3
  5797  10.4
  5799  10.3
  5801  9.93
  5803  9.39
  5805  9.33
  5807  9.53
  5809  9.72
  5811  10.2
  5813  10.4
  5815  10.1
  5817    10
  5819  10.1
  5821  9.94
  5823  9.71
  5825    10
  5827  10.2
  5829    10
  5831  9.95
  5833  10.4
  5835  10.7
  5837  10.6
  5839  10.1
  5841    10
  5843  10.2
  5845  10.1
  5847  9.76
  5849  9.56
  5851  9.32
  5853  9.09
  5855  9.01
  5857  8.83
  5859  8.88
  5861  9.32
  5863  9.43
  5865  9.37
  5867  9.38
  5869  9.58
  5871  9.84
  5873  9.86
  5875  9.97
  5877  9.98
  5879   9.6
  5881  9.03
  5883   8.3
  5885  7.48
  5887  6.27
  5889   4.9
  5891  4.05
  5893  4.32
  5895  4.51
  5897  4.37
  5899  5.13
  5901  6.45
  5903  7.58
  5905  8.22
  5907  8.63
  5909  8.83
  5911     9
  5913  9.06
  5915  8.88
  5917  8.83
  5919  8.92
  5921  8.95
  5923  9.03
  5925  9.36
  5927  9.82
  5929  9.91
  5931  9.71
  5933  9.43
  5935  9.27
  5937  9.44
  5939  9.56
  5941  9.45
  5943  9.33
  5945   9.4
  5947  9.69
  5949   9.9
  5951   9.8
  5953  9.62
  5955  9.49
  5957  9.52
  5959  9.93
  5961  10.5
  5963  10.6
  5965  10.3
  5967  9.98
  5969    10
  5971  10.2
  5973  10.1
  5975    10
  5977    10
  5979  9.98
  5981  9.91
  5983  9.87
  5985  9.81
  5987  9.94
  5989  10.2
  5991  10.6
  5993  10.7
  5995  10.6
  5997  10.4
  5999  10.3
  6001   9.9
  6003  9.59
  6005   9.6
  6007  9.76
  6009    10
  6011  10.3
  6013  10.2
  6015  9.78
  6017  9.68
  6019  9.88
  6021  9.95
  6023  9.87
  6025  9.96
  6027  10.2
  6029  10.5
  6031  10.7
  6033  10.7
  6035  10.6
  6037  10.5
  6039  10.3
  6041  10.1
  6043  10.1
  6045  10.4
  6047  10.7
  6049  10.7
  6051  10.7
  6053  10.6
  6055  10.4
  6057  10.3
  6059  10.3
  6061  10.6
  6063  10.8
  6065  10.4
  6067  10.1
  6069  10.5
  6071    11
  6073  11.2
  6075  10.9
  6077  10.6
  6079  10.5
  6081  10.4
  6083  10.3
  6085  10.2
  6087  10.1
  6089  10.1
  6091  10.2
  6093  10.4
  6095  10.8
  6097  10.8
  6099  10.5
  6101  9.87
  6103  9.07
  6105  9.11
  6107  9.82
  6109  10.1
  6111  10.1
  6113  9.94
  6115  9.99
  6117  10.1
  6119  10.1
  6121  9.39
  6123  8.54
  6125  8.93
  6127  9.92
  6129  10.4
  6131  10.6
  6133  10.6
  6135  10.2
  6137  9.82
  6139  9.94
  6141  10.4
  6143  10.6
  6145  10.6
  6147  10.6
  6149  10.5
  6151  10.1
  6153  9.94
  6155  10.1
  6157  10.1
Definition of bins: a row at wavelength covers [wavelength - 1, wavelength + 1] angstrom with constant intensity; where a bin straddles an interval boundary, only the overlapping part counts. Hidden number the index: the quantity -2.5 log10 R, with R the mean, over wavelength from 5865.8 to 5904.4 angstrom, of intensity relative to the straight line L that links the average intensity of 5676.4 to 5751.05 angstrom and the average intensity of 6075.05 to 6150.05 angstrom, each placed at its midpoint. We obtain 0.286 mag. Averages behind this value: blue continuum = 9.31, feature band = 7.42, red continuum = 10.1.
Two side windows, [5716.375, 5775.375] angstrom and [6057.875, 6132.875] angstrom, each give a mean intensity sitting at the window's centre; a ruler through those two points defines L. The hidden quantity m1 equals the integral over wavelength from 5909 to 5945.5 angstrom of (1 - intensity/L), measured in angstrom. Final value 2.6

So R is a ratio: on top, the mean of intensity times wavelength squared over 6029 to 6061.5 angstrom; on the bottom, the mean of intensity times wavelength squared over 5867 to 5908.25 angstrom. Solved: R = 1.5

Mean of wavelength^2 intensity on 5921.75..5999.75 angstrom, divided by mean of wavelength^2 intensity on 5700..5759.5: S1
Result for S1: 1.14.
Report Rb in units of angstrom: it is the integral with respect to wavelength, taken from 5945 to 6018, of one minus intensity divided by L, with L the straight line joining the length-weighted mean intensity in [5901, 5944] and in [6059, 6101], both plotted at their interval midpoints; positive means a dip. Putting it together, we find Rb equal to -3.2 angstrom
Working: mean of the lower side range 9.04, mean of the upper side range 10.5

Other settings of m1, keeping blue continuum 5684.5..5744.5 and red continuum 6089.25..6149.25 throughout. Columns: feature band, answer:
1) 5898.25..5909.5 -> 2.5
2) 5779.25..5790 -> 0.3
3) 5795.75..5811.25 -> -0.7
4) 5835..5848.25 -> -0.9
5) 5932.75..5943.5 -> 0.3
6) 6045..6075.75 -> -2.1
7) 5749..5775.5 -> -1.6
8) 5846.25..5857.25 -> 0.3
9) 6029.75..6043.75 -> -0.8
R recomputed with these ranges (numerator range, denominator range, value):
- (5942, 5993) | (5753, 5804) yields 1.09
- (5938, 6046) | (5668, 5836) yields 1.14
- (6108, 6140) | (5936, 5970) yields 1.07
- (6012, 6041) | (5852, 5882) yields 1.14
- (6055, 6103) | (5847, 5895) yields 1.33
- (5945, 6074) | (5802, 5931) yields 1.20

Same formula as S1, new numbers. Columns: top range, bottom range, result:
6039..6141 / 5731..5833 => 1.16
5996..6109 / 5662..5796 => 1.22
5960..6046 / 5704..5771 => 1.16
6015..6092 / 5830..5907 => 1.30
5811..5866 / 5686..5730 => 1.13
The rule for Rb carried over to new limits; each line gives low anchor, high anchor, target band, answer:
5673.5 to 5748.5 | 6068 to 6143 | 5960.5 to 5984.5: -0.6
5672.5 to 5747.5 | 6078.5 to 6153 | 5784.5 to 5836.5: -2.6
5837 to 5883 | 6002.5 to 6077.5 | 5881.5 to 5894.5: 5.0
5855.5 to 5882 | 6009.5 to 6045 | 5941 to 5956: 0.4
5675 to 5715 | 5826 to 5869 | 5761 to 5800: -1.5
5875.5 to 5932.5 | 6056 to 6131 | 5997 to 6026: -2.4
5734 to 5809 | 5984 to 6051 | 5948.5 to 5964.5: 0.3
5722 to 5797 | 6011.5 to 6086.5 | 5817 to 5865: 0.6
